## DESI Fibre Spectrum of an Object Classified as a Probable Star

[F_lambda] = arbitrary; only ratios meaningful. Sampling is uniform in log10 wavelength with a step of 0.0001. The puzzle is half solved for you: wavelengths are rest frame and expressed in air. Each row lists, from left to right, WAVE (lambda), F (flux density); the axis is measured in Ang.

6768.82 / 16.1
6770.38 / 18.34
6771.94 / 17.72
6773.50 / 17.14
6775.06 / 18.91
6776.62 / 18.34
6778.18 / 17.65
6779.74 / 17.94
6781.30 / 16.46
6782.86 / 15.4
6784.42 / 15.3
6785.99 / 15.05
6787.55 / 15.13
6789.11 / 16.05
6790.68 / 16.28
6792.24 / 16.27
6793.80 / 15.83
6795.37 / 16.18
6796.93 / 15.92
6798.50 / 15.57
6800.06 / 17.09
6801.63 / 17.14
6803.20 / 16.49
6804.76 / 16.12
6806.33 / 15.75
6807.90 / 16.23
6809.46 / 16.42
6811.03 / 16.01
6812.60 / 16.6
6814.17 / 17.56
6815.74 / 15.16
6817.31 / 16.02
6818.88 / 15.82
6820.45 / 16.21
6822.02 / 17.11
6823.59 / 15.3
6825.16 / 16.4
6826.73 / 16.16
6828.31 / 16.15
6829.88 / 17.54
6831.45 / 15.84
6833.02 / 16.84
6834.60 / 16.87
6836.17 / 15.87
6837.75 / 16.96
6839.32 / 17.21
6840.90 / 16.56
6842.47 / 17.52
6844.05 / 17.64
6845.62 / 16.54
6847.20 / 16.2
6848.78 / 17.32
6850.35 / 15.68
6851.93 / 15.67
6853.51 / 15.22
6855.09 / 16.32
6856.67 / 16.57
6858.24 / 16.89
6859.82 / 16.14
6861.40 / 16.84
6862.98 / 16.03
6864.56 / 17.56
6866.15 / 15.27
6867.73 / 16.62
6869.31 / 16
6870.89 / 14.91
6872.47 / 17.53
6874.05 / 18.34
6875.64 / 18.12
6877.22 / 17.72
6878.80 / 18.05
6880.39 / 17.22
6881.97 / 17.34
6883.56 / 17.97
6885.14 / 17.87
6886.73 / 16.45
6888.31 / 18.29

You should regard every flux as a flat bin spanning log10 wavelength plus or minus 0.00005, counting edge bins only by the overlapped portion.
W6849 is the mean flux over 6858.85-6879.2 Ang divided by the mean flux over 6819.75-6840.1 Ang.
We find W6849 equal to 1.02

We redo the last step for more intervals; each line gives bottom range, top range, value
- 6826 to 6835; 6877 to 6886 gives 1.07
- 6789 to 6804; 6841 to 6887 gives 1.03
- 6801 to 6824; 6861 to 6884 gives 1.05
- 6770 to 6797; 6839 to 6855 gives 0.99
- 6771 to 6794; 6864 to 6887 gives 1.03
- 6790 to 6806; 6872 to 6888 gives 1.09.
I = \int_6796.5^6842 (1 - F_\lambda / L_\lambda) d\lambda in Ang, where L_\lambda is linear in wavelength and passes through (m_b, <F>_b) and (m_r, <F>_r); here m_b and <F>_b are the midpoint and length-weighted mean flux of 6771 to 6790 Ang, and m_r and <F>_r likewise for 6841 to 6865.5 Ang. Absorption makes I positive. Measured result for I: 0.7 Ang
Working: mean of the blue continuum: 16.8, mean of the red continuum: 16.5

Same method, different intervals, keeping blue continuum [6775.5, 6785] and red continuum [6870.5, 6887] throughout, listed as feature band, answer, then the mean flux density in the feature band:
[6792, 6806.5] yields 0.7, 16.3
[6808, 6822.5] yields 0.7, 16.3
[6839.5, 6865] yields 1.2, 16.5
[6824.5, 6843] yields 0.7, 16.6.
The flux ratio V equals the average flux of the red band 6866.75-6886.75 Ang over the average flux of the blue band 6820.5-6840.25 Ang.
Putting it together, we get 1.0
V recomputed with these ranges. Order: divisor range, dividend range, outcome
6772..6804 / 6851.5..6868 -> 0.98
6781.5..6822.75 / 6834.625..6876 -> 1.03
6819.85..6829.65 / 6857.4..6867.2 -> 1.01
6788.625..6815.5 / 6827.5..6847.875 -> 1.03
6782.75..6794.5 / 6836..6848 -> 1.07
